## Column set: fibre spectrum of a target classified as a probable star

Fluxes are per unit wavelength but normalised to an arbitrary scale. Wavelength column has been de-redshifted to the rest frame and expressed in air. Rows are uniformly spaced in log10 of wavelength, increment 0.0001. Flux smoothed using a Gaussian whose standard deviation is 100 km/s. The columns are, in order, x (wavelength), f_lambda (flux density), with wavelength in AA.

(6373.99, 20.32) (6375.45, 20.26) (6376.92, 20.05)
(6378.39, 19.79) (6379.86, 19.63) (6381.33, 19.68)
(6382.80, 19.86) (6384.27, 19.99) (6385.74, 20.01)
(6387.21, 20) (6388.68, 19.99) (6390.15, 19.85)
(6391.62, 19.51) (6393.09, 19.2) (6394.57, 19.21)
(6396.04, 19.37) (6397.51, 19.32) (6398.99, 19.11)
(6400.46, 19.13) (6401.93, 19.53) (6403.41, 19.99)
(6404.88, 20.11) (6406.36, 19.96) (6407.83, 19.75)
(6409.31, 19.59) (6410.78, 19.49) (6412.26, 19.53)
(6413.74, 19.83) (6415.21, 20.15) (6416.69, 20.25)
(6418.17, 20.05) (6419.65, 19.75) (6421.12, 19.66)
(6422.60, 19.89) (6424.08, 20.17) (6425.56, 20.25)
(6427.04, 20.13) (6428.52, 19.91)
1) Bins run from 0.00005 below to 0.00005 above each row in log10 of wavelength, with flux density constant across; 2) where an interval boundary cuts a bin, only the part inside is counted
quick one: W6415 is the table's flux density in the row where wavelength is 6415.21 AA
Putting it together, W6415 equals 20.15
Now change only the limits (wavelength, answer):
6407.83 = 19.75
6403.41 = 19.99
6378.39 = 19.79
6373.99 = 20.32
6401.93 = 19.53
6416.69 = 20.25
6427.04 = 20.13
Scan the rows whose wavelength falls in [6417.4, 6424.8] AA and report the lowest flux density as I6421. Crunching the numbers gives 19.66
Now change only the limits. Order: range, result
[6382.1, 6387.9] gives 19.86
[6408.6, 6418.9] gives 19.49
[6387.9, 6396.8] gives 19.2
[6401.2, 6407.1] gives 19.53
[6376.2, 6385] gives 19.63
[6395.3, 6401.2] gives 19.11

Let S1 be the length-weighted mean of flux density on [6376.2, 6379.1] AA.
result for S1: 19.9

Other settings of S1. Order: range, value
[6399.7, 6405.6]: 19.7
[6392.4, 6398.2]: 19.3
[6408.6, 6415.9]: 19.7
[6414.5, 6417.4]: 20.2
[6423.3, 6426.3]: 20.2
